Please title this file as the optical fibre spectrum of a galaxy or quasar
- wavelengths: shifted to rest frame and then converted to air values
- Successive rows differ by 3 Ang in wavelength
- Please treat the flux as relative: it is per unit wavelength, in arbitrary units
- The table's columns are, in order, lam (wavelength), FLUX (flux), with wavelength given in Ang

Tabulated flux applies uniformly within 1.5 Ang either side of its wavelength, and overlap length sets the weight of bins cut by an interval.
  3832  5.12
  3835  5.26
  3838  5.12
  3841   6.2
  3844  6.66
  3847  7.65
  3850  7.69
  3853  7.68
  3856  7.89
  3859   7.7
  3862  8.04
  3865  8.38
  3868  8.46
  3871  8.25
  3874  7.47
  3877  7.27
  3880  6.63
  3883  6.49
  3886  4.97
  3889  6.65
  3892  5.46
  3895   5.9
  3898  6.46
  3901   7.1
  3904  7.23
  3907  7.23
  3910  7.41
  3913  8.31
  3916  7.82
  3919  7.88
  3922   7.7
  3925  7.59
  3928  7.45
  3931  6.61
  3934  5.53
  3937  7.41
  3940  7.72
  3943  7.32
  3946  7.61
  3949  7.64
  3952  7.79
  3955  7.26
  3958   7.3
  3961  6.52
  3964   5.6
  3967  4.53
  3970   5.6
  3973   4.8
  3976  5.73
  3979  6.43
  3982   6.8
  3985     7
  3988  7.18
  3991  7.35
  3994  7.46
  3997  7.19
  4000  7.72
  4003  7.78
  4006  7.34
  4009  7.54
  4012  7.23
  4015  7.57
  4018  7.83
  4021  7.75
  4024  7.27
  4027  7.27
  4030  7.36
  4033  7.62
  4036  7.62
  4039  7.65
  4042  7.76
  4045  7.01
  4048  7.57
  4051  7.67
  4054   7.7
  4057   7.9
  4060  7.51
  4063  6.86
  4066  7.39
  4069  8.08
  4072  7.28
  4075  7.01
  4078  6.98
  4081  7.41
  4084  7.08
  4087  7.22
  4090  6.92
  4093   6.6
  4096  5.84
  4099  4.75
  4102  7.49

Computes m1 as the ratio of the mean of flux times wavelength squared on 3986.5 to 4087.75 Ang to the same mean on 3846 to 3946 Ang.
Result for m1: 1.10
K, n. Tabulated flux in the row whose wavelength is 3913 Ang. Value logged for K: 8.31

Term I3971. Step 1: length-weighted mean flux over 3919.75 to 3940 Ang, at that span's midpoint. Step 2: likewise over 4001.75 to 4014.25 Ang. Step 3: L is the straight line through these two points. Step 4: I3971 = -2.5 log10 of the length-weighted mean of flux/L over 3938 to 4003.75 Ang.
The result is 0.07 mag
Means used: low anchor 7.13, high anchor 7.47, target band 6.83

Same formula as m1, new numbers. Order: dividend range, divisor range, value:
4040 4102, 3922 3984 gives 1.13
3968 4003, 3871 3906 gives 1.06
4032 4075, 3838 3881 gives 1.11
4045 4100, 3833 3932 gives 1.10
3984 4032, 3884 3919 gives 1.15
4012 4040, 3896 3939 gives 1.10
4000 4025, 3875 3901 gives 1.28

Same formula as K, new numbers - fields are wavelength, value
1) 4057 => 7.9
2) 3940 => 7.72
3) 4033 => 7.62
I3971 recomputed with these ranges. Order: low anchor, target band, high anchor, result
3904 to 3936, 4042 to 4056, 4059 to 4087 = -0.04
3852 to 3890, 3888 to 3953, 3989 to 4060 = 0.04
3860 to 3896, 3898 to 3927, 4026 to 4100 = -0.07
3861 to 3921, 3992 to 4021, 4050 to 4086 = -0.03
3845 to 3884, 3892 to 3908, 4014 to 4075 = 0.15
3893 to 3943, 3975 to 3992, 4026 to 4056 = 0.09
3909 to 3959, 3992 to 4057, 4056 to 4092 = -0.03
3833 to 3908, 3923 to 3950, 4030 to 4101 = -0.03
